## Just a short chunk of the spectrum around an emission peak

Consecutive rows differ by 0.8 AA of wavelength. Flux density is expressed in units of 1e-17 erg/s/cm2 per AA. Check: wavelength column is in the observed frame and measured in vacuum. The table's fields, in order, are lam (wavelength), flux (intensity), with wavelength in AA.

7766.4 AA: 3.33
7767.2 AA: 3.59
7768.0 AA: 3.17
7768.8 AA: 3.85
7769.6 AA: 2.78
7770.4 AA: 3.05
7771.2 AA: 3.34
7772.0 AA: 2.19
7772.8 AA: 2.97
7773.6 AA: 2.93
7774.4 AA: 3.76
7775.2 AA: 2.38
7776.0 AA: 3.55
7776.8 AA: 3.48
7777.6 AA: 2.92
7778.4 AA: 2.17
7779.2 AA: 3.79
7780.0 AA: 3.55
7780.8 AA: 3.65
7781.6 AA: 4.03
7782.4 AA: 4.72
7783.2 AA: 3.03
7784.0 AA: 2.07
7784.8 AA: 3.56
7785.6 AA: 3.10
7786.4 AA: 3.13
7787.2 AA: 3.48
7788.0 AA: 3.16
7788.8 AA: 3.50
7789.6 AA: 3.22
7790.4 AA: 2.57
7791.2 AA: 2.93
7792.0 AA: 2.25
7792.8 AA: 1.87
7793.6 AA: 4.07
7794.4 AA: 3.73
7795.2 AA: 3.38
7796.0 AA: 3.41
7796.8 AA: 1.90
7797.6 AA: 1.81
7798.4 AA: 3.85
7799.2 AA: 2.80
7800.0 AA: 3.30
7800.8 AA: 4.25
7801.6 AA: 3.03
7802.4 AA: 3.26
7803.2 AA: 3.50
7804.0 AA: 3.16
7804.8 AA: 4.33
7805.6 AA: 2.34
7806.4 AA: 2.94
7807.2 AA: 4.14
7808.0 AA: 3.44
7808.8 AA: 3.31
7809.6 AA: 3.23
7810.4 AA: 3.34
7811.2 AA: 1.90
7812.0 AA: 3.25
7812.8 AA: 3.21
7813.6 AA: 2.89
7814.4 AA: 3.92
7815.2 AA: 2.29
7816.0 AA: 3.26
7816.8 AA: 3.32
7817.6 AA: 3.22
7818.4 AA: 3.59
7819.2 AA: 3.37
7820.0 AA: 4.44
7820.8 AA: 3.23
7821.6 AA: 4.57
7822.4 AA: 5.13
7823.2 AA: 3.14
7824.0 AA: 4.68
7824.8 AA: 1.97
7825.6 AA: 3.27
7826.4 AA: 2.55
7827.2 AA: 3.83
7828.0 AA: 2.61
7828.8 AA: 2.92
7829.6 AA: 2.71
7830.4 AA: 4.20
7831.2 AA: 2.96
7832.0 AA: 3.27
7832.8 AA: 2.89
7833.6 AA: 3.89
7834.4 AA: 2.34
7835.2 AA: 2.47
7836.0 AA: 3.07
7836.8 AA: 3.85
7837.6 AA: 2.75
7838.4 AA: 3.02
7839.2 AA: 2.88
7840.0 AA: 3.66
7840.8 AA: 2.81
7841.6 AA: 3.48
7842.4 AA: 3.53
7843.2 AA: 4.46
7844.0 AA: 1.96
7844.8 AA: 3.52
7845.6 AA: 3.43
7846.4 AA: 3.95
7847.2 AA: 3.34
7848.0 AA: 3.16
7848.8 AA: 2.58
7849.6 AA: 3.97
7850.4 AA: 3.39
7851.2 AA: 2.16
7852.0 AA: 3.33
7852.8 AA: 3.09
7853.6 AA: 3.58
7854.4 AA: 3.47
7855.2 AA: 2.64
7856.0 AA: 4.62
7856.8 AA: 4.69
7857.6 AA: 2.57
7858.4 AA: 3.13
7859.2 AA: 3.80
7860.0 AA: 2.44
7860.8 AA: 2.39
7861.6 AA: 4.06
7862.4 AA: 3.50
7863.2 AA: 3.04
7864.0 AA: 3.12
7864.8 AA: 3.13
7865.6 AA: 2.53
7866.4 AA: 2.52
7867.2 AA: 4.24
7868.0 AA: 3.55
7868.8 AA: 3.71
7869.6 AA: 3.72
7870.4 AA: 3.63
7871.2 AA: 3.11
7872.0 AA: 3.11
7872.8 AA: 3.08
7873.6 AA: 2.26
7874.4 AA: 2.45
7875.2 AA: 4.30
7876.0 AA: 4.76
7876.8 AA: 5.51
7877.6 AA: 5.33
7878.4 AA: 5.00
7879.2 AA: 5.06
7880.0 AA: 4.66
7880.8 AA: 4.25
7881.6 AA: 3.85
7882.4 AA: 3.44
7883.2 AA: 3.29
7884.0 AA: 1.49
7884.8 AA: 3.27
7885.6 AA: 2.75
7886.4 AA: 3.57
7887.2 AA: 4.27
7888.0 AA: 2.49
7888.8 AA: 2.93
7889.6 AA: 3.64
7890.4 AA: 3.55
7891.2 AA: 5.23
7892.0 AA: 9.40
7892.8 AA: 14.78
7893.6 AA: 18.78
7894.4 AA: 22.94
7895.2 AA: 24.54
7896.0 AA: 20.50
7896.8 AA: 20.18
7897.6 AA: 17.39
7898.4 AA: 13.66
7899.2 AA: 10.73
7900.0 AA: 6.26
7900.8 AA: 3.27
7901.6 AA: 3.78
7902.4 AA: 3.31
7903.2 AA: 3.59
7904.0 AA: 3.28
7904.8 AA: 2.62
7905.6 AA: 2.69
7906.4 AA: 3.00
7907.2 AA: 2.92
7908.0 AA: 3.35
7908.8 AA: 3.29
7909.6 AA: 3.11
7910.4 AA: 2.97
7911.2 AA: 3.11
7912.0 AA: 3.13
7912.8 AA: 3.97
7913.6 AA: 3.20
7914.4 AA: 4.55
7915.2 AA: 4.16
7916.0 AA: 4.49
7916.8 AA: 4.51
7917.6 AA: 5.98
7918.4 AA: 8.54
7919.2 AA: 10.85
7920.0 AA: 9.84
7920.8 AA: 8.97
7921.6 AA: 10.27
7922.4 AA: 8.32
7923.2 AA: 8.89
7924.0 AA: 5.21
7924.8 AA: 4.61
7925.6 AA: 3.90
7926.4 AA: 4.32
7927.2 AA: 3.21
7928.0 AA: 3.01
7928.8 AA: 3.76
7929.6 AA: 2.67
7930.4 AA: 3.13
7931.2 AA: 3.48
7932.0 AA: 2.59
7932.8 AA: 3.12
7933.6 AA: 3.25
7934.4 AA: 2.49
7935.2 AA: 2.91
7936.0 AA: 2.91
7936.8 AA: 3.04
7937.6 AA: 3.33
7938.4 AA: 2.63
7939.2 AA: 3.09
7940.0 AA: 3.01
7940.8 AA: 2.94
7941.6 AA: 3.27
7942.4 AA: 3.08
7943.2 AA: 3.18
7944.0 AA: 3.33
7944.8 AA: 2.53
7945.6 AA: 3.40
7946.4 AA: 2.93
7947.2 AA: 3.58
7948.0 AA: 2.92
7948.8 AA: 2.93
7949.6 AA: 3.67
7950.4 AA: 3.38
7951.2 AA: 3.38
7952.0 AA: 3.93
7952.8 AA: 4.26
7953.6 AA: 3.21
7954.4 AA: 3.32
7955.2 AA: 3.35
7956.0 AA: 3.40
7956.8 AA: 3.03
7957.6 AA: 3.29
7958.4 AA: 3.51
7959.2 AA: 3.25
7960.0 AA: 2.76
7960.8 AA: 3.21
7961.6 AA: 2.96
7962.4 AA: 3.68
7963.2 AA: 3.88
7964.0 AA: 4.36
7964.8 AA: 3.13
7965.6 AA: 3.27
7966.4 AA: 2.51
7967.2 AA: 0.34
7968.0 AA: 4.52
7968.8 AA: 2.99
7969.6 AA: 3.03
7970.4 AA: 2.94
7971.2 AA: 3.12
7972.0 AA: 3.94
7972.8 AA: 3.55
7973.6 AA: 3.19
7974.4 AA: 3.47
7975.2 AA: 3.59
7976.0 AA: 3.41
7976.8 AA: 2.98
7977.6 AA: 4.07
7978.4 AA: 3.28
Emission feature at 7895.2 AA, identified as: H-alpha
